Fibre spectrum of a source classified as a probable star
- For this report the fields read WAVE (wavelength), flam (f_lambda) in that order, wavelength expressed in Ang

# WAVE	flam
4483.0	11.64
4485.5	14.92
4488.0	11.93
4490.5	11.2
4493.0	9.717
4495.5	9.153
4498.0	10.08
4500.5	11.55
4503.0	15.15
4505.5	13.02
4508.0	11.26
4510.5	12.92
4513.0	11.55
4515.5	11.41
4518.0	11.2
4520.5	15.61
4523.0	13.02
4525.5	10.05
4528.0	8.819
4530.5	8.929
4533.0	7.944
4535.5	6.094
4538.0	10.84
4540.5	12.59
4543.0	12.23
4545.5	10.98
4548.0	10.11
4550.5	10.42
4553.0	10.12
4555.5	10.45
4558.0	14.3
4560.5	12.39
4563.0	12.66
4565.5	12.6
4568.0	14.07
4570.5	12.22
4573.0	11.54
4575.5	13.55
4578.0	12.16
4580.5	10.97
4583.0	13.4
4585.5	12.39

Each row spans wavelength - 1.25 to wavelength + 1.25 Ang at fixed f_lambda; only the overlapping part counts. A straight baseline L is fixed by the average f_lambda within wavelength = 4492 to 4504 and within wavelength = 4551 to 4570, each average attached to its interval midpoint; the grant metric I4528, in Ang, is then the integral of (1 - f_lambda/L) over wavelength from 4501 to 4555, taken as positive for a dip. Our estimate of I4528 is 2.2 Ang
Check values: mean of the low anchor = 11.1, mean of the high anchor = 12.3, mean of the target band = 11.2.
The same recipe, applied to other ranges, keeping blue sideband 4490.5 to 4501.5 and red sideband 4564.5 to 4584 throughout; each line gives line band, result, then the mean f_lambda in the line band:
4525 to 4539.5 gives 3.2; 8.78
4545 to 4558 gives 1.2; 10.8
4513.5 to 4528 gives -1.3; 11.9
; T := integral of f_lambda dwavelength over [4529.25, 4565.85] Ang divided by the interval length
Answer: 10.8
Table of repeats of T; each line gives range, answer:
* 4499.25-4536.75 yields 11.2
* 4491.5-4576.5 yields 11.4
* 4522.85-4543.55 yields 9.83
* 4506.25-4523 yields 12.4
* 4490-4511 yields 11.5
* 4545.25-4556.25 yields 10.4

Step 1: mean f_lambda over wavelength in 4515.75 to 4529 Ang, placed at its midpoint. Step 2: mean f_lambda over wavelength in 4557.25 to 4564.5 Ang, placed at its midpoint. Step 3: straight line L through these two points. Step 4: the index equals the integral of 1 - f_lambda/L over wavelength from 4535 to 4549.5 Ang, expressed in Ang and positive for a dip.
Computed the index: 2.0 Ang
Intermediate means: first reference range 11.8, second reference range 13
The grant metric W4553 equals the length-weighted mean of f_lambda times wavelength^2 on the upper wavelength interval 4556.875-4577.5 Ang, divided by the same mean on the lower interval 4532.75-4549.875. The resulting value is 1.27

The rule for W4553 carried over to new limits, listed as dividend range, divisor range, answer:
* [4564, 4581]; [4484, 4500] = 1.16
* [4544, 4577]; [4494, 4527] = 1.02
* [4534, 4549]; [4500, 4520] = 0.85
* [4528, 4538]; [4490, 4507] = 0.73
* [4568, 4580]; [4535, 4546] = 1.17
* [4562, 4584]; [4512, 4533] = 1.16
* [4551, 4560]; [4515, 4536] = 1.12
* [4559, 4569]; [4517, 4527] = 1.06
